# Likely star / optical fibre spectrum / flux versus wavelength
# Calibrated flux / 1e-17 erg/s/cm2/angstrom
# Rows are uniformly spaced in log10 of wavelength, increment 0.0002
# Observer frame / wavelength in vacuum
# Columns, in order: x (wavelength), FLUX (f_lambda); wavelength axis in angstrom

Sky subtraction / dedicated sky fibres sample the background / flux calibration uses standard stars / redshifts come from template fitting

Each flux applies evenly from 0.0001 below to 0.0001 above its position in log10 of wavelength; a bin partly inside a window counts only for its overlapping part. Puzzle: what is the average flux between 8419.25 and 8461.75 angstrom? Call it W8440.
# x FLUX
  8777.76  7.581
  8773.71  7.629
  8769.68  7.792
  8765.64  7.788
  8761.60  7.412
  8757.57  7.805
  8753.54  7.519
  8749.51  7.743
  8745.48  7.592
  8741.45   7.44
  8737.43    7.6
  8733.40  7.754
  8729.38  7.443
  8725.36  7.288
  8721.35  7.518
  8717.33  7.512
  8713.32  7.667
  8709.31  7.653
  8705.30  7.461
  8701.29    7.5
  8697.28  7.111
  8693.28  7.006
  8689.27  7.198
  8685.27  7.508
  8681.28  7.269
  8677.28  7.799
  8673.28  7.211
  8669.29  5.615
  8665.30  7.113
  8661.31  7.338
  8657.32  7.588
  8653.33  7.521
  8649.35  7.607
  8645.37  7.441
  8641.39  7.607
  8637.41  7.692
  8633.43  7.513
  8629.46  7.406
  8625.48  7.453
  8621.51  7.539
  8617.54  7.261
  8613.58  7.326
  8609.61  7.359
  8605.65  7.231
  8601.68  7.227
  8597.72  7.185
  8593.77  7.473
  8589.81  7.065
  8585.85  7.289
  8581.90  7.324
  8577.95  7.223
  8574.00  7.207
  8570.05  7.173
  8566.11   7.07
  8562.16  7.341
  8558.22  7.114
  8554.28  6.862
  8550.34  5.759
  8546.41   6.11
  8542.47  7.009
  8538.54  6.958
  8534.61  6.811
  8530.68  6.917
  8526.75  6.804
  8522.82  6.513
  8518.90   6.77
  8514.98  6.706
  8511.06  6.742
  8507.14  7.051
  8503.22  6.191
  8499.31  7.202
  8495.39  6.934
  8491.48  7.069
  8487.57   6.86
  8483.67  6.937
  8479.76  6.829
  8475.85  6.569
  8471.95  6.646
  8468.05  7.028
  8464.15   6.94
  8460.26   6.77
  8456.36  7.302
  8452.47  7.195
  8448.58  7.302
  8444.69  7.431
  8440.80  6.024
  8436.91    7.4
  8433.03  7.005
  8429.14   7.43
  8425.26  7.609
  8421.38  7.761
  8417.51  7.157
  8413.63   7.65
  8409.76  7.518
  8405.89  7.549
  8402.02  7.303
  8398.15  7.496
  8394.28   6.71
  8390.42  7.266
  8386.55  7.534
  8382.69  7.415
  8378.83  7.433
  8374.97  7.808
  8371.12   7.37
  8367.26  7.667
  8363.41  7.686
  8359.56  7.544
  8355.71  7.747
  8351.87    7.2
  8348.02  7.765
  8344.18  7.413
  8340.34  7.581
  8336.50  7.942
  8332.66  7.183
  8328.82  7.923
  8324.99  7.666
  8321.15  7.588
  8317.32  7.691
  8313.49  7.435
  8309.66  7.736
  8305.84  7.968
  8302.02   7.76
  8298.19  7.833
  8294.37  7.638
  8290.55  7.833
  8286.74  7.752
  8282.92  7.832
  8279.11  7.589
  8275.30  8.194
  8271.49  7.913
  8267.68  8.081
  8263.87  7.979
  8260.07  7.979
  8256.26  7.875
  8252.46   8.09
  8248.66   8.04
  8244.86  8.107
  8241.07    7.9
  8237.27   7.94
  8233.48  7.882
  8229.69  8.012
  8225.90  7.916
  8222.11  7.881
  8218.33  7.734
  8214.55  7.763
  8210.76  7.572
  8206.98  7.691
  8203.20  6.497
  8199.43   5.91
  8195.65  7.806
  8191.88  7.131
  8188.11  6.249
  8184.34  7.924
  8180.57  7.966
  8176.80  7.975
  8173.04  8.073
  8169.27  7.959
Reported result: 7.21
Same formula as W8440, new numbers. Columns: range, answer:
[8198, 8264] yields 7.72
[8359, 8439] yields 7.44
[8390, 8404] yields 7.19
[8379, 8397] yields 7.26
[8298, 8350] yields 7.67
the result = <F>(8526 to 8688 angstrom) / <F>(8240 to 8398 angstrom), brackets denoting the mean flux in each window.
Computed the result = 0.9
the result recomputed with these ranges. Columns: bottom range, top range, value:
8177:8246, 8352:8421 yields 0.99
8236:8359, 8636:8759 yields 0.95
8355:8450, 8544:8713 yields 0.98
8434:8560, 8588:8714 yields 1.07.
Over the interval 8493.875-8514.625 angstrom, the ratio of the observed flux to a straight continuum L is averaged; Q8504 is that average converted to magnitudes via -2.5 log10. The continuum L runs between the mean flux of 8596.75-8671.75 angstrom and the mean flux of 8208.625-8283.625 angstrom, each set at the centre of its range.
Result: 0.11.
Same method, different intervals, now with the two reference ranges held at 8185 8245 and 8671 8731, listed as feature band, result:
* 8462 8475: 0.091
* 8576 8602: 0.024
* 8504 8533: 0.103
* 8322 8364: -0.019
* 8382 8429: 0.006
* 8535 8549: 0.118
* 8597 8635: 0.009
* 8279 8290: -0.041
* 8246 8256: -0.077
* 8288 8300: -0.042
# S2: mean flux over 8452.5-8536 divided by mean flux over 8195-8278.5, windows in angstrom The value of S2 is 0.9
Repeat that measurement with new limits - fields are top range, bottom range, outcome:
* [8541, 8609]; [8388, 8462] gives 0.97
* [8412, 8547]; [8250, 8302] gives 0.88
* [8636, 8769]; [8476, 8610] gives 1.07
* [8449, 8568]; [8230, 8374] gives 0.88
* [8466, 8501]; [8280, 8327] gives 0.89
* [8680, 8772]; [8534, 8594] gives 1.08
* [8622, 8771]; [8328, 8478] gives 1.02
